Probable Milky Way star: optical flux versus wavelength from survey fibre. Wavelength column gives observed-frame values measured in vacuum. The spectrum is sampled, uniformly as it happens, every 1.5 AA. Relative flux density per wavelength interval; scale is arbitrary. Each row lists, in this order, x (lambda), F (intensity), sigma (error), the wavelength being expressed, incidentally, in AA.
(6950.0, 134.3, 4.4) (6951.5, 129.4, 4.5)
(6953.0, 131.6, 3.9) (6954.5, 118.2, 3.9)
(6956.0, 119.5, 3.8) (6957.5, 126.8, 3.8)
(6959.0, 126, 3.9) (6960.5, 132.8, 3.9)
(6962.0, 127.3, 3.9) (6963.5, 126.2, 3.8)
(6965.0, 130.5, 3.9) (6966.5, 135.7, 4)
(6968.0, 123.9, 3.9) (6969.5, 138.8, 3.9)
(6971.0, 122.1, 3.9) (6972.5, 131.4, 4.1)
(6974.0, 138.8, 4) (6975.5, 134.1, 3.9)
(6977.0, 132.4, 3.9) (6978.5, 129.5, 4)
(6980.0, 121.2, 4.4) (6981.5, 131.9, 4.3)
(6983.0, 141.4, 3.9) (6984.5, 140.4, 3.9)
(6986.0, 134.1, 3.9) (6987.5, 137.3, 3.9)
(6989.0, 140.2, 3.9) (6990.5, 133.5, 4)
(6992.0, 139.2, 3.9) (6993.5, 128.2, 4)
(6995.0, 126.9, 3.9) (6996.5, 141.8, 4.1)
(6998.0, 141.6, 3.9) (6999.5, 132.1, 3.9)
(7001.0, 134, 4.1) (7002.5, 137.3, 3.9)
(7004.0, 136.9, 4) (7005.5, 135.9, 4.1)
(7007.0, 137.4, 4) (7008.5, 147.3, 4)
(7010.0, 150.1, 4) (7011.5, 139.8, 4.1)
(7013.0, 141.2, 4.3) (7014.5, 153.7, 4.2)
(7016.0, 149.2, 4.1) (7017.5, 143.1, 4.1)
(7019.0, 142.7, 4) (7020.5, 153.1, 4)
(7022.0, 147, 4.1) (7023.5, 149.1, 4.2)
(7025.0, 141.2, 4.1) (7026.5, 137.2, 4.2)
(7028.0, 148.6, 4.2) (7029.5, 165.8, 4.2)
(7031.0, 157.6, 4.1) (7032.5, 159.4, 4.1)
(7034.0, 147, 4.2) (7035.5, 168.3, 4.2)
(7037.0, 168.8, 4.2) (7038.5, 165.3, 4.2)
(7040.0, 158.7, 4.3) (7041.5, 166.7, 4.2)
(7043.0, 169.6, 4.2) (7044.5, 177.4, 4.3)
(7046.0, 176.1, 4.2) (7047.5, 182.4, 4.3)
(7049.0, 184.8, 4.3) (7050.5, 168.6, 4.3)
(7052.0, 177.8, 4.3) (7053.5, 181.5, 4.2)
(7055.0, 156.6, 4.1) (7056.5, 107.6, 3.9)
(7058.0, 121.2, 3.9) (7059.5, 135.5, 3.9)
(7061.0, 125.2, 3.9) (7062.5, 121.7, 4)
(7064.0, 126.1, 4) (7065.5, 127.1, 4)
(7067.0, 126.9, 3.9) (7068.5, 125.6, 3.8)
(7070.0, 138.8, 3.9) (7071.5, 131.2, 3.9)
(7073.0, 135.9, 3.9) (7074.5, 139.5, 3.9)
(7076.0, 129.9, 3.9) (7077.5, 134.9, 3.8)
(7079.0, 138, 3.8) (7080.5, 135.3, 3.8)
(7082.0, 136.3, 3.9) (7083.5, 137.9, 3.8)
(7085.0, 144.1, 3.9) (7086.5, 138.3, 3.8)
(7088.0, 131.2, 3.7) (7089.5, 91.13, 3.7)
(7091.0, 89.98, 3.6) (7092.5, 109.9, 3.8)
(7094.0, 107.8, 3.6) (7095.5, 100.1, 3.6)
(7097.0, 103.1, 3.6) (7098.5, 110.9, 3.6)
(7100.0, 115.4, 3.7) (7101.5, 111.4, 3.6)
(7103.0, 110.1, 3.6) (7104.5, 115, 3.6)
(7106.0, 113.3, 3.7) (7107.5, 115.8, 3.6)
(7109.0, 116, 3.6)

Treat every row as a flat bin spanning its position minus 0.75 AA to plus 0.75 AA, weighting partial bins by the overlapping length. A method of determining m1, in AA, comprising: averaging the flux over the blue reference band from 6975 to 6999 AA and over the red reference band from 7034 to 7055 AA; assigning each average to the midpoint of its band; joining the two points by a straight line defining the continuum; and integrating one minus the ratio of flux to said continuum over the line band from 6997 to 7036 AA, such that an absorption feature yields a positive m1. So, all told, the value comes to 1.92 AA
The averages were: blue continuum 135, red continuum 171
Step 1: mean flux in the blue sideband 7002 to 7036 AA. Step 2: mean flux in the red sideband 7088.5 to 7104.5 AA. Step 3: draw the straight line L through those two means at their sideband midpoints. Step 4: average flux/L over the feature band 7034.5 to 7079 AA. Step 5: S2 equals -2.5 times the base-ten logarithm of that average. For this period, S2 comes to -0.170 mag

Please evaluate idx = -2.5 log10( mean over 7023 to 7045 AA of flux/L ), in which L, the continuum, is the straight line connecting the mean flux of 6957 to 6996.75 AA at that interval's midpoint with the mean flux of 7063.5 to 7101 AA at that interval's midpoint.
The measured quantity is -0.23 mag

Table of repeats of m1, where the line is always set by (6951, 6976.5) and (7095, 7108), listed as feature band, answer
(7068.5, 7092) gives -3.4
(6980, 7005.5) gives -2.1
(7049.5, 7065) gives -3.5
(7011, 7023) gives -2.4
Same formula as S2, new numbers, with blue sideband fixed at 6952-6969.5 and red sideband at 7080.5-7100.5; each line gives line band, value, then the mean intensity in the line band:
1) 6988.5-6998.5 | -0.09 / 136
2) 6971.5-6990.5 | -0.07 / 134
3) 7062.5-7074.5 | -0.10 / 130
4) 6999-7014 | -0.13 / 140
